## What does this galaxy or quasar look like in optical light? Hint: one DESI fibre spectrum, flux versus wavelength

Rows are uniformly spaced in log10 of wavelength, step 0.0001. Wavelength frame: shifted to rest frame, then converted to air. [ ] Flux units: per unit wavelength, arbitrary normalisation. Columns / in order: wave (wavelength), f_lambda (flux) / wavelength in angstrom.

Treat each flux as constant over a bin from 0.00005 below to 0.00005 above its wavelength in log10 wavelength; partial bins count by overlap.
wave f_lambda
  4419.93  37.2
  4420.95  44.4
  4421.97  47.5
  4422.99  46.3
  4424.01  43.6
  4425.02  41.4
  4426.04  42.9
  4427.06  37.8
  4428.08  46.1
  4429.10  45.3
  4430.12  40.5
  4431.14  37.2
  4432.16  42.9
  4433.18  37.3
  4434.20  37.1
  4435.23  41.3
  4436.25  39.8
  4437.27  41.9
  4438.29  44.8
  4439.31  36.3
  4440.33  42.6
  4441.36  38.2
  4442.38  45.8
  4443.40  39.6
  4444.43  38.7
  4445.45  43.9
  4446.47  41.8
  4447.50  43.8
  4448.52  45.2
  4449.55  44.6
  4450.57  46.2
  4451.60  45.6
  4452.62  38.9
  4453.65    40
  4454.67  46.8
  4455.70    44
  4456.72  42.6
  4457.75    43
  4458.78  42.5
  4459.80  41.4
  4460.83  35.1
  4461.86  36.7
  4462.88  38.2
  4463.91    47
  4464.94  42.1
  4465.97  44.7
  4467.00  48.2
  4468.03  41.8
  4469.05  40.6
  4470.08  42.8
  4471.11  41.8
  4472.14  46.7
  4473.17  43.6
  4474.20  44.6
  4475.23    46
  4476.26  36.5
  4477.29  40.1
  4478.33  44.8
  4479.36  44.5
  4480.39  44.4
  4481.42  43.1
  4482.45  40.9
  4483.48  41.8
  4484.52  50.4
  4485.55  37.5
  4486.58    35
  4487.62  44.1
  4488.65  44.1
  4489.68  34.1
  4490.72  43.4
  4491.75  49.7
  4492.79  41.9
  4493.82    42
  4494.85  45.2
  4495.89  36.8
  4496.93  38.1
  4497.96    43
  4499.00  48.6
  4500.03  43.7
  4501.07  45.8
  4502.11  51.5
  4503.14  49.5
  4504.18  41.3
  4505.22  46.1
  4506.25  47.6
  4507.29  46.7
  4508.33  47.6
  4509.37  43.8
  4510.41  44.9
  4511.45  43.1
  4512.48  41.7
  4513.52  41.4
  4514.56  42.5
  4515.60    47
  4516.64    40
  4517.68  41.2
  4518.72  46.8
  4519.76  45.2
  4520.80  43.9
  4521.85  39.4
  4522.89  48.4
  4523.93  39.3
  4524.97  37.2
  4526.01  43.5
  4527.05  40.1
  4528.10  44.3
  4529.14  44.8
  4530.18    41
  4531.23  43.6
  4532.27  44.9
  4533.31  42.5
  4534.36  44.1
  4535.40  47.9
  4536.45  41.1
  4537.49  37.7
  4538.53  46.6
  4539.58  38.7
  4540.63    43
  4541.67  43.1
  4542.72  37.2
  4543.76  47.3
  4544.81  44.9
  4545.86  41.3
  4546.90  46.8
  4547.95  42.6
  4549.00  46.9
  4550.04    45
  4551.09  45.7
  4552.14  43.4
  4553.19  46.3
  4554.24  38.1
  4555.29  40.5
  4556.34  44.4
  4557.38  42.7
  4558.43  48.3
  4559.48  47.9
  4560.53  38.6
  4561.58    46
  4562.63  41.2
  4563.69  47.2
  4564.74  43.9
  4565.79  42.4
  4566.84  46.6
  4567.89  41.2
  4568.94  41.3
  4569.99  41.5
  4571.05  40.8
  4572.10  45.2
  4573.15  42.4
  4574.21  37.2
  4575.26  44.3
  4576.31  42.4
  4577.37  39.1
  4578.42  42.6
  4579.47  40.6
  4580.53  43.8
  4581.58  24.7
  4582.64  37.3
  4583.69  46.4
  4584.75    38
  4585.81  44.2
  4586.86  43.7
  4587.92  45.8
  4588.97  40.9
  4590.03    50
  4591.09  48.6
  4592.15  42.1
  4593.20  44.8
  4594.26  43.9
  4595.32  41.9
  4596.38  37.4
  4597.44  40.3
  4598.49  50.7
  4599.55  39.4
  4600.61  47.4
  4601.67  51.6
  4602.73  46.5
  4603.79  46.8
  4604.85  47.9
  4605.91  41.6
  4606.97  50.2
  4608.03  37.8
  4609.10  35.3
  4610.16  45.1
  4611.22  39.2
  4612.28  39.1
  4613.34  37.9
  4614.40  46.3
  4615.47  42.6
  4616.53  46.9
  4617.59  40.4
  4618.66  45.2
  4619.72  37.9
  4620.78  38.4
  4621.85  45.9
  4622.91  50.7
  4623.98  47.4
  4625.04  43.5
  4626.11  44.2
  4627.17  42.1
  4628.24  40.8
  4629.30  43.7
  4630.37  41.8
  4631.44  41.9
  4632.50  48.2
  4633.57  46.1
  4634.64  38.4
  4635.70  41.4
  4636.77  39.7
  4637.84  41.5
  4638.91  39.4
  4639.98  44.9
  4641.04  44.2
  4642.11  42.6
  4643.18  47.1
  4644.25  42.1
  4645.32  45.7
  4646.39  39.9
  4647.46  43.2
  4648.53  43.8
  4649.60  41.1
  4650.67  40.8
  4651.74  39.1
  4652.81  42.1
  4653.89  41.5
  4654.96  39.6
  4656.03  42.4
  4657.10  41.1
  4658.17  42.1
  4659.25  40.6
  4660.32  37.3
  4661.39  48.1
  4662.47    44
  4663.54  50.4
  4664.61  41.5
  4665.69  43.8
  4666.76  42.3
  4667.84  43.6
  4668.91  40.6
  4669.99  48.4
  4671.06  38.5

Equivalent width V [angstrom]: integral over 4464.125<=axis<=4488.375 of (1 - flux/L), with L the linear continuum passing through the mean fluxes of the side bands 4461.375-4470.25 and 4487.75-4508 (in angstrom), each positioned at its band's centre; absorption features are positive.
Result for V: 0.06 angstrom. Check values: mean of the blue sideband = 42.5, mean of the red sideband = 44.2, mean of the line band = 42.9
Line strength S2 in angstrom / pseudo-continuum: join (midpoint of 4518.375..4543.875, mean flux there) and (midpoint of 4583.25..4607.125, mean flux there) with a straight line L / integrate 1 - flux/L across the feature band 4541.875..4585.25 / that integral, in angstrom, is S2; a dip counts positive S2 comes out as 1.18 angstrom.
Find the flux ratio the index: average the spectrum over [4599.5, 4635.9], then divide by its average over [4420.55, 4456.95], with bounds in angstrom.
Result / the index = 1.03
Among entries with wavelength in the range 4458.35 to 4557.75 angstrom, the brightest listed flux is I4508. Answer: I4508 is 51.5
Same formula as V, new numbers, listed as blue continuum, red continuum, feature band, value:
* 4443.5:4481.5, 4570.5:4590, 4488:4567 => -3.1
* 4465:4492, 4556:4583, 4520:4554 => -0.7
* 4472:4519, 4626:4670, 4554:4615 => 0.2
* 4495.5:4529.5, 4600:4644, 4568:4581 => 0.5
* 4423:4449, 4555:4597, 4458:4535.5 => -2.1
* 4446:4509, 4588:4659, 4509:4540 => 0.2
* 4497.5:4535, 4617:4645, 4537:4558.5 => 0.3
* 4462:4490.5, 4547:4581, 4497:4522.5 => -1.1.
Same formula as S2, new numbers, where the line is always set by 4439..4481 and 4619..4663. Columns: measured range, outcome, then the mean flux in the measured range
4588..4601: -0.4 angstrom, 44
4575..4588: 0.6 angstrom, 40.8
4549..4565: -0.6 angstrom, 44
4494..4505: -0.5 angstrom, 44.3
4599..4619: -0.4 angstrom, 43.5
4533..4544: 0.0 angstrom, 42.5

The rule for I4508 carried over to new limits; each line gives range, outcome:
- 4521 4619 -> 51.6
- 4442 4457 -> 46.8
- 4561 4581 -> 47.2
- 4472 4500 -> 50.4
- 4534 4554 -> 47.9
